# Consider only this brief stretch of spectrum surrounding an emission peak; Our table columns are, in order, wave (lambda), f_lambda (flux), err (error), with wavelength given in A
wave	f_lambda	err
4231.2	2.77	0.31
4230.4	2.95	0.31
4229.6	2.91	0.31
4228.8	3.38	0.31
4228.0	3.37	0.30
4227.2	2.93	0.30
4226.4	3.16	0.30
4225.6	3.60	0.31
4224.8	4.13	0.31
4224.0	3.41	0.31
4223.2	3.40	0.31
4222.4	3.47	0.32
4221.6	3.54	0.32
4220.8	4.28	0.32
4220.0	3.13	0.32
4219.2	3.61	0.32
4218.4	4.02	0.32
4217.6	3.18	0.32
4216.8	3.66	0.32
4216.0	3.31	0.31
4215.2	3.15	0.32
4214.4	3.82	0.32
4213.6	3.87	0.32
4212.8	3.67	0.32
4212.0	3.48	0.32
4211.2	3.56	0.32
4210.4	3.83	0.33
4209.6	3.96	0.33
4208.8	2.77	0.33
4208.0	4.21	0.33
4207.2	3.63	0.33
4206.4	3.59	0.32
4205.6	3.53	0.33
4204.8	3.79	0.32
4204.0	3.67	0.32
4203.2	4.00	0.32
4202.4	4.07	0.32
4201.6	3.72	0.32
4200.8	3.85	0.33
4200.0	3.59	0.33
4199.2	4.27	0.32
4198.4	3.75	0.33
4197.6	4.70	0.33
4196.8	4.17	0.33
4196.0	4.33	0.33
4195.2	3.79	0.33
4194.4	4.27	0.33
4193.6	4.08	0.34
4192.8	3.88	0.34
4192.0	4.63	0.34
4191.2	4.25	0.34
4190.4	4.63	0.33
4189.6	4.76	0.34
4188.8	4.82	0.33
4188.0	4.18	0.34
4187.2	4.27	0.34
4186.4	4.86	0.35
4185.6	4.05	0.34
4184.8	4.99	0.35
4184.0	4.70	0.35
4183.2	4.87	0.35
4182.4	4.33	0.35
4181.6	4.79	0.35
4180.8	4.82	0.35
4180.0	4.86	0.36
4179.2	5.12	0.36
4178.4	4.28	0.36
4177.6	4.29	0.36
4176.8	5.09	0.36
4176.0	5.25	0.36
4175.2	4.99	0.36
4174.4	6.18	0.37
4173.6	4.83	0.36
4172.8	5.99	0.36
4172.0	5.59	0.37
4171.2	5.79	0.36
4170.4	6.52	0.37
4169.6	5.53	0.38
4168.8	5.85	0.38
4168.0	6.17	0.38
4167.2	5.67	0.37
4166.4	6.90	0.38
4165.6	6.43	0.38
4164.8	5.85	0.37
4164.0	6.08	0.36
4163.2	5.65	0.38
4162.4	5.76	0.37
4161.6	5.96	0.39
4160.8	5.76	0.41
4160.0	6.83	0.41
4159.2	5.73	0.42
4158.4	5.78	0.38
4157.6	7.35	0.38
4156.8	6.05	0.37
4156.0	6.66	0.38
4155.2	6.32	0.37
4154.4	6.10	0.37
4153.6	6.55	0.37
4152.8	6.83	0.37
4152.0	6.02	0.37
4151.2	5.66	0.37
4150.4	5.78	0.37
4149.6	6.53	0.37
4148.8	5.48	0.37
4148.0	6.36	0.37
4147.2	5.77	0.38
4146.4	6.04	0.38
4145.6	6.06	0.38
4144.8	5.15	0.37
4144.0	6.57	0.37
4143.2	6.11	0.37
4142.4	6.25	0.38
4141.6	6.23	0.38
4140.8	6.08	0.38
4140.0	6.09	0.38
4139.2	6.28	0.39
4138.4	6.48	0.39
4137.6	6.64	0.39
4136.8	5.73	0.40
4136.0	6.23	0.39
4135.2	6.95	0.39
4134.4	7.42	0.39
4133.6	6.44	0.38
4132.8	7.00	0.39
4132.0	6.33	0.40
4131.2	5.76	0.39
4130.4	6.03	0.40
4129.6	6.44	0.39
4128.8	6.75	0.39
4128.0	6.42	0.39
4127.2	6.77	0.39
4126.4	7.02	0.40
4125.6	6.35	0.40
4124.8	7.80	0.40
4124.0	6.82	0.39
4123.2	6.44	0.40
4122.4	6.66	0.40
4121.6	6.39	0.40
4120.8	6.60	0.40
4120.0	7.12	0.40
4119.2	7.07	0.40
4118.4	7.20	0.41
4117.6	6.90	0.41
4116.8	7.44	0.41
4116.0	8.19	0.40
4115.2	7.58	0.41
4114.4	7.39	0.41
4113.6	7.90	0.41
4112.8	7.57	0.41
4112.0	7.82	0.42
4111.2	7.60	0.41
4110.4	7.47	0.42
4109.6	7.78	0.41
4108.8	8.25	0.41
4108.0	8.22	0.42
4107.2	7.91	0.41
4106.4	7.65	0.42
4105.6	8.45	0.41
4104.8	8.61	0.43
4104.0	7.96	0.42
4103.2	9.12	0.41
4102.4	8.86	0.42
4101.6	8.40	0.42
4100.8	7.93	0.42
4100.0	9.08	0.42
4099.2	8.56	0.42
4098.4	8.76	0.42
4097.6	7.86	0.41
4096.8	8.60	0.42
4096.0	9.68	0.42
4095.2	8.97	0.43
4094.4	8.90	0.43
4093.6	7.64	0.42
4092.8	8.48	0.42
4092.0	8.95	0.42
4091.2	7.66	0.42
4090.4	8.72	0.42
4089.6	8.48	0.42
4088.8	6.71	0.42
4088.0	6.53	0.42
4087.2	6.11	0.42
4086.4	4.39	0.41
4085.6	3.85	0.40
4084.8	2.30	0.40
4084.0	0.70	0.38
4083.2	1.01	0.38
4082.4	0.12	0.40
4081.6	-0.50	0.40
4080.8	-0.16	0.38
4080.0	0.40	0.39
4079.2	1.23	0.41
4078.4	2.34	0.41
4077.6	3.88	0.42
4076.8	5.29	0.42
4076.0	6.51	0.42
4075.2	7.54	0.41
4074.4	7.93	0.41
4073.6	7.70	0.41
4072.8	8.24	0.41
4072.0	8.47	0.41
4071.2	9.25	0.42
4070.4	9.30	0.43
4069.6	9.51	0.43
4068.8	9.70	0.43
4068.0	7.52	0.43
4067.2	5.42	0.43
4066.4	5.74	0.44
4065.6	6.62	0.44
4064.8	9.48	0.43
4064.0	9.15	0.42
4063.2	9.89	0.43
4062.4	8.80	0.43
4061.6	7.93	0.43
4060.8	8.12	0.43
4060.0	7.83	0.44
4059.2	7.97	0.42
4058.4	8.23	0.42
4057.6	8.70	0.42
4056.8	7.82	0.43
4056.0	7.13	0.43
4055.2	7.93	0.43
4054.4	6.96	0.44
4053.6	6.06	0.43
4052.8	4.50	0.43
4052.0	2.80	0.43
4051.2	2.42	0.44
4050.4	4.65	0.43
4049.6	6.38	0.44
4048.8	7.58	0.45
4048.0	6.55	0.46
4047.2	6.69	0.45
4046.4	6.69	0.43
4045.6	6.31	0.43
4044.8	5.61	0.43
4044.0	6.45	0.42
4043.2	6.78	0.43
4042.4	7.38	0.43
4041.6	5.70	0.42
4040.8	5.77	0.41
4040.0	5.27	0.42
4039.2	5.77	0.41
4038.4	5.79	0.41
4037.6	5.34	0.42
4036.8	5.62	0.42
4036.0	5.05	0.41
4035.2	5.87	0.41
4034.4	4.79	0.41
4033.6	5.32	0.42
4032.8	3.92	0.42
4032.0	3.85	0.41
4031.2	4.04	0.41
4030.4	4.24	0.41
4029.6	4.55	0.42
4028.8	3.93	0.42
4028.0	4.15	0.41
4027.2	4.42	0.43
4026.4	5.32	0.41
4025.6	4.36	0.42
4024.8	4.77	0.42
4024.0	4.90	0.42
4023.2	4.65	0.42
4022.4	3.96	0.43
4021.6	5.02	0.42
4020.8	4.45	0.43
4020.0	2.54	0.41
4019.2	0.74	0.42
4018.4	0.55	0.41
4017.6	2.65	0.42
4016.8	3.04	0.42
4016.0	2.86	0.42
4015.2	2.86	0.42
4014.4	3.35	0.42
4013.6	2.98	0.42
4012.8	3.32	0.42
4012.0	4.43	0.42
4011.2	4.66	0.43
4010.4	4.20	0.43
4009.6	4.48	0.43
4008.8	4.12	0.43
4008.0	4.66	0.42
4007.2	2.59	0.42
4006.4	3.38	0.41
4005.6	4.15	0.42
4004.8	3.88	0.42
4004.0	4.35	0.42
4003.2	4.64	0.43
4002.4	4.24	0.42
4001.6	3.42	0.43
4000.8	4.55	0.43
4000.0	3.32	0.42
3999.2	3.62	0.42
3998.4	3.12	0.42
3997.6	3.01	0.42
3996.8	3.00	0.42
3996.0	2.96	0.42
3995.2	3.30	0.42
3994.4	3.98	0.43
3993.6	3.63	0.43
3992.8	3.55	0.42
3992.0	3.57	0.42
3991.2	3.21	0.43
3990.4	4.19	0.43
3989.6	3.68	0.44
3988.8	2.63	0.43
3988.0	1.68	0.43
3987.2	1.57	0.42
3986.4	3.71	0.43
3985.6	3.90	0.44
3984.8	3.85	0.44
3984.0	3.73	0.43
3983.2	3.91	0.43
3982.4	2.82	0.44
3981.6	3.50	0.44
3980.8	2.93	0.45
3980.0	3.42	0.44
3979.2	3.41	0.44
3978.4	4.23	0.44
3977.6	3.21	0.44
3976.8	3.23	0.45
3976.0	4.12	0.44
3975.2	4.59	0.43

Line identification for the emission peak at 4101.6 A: Lyman alpha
